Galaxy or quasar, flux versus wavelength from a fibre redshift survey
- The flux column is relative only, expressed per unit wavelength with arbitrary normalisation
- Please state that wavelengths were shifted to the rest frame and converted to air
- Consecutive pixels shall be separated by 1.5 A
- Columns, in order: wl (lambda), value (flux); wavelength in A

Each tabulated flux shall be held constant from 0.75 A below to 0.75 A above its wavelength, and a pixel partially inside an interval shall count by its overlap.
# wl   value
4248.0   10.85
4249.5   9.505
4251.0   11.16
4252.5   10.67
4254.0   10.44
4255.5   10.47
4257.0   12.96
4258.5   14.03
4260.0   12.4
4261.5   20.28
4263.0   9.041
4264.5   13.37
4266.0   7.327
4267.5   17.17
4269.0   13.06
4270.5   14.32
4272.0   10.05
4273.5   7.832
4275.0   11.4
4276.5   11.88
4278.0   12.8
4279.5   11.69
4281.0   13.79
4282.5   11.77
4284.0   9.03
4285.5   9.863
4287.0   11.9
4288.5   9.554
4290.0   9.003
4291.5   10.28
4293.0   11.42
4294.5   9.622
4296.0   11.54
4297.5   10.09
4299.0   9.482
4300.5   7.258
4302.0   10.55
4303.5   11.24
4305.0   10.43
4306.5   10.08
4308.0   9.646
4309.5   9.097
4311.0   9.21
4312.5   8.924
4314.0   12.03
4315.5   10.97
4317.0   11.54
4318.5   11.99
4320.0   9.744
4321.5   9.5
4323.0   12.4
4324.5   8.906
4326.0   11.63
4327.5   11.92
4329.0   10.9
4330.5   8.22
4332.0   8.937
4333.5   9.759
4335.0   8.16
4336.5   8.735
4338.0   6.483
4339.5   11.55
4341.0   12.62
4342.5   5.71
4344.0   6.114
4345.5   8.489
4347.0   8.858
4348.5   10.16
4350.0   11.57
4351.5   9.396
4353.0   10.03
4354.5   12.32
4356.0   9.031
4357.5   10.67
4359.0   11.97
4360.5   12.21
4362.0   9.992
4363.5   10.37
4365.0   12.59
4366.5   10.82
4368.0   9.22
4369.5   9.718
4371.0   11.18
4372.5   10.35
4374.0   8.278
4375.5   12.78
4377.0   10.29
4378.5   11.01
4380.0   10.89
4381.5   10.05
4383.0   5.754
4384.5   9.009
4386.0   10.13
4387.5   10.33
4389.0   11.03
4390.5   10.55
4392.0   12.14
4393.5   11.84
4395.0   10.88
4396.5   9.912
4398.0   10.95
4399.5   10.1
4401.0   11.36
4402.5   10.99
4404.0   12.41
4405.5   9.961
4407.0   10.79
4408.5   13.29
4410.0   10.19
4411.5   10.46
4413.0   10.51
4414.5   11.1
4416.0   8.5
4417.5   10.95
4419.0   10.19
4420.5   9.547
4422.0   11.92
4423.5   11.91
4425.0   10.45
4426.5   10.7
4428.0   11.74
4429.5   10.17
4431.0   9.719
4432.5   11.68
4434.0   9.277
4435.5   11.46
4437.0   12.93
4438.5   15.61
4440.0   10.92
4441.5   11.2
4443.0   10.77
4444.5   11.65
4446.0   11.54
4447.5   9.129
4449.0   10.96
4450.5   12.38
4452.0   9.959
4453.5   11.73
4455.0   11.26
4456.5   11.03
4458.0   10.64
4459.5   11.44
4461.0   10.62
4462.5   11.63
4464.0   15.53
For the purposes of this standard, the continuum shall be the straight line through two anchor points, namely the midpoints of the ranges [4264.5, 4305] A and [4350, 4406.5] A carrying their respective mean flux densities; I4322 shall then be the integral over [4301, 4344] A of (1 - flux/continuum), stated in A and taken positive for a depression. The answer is 3.4 A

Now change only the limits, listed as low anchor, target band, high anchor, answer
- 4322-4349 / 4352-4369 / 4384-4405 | -1.33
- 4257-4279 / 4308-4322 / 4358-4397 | 1.61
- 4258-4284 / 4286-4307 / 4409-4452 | 3.41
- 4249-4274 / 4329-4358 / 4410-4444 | 5.51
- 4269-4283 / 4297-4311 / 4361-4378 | 2.07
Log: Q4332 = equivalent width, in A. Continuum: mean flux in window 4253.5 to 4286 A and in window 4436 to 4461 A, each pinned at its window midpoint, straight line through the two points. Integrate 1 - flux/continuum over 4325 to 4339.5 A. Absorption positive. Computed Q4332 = 2.85 A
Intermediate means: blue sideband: 12.1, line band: 9.52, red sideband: 11.4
